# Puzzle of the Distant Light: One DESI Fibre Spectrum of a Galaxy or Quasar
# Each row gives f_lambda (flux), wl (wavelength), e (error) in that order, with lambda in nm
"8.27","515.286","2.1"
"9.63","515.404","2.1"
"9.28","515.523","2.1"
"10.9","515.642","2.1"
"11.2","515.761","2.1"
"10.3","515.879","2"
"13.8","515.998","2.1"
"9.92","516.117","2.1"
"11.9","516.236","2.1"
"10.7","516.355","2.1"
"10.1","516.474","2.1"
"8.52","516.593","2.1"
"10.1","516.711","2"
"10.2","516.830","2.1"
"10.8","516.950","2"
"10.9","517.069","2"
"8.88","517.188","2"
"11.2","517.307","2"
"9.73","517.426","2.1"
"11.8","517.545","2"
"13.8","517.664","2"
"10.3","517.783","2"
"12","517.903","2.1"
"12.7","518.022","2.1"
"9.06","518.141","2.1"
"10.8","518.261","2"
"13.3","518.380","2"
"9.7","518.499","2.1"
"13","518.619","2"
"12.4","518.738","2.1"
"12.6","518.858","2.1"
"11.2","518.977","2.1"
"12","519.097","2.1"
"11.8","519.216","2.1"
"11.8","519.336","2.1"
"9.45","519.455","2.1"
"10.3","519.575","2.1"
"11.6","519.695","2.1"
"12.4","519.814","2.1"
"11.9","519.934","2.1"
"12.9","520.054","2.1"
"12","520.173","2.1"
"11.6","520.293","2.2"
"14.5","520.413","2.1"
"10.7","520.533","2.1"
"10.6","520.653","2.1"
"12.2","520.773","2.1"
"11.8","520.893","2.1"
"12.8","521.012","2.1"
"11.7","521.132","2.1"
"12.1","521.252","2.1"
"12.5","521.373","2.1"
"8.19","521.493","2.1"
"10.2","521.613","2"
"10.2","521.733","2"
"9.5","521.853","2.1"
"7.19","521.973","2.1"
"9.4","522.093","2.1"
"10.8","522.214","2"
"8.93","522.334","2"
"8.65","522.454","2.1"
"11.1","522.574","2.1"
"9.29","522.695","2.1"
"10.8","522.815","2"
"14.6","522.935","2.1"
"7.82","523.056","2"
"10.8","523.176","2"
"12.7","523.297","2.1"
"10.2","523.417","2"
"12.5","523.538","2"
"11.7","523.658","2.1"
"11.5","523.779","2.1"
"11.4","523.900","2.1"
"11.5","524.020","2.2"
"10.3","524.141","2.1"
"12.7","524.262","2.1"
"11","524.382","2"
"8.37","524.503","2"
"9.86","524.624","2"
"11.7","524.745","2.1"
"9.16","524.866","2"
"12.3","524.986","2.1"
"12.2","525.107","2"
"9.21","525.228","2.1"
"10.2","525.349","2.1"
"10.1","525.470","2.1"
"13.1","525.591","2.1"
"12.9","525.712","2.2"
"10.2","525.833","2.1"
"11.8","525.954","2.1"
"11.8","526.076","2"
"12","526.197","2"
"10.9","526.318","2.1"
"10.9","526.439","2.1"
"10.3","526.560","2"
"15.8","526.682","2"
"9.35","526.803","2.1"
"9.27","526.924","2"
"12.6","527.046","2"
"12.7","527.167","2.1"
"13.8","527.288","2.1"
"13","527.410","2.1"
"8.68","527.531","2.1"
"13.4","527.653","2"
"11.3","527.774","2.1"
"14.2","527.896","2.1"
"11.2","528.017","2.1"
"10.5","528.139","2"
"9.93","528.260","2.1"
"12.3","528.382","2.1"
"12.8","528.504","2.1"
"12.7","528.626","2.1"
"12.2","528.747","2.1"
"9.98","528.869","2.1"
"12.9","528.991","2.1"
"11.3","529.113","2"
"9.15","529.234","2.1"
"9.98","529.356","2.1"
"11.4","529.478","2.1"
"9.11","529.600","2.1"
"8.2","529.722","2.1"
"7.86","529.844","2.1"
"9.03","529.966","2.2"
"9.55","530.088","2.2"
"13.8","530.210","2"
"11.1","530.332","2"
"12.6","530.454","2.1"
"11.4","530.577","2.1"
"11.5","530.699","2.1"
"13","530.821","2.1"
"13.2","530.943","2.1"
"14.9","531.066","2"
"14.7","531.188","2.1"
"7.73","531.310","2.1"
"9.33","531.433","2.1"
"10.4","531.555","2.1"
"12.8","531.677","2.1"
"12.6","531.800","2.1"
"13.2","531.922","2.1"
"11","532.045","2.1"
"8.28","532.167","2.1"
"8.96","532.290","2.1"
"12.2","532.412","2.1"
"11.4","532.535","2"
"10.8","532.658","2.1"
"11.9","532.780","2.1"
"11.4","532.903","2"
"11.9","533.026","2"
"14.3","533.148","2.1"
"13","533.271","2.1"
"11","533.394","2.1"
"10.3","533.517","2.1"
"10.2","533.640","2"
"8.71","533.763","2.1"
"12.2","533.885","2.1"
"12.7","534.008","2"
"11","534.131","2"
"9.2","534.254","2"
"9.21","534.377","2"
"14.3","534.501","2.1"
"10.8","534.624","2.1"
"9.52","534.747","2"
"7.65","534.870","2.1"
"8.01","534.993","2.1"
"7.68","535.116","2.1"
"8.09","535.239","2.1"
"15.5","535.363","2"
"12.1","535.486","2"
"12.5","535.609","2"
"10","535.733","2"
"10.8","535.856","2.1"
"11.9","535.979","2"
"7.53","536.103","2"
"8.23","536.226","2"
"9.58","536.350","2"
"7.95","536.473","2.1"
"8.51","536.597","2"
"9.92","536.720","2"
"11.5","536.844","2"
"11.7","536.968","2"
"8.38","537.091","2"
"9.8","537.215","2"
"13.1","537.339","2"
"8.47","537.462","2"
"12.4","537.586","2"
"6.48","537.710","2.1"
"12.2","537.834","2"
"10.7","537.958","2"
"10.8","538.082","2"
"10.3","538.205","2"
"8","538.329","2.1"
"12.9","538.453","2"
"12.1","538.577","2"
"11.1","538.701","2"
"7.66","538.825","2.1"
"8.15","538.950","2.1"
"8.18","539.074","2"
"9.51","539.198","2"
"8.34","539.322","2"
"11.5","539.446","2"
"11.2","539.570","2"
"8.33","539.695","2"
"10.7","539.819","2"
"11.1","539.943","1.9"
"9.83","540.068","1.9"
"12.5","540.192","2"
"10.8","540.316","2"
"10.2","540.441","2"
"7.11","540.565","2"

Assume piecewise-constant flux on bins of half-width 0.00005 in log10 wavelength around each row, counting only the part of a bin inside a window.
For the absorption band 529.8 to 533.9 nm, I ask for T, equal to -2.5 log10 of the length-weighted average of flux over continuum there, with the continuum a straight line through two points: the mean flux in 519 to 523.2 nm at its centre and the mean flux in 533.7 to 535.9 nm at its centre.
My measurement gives -0.07 mag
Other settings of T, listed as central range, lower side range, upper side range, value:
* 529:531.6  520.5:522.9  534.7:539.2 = -0.08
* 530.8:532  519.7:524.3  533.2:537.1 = -0.15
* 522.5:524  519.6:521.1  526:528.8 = 0.07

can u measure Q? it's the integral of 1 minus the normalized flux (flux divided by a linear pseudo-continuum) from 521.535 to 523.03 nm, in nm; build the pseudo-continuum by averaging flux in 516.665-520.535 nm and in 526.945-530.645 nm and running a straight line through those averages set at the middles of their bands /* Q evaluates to 0.18 nm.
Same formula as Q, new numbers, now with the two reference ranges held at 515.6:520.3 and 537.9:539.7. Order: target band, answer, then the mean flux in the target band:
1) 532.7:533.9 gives -0.13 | 11.5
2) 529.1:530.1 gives 0.11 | 9.43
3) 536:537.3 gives 0.08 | 9.45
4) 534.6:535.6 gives 0.02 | 10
